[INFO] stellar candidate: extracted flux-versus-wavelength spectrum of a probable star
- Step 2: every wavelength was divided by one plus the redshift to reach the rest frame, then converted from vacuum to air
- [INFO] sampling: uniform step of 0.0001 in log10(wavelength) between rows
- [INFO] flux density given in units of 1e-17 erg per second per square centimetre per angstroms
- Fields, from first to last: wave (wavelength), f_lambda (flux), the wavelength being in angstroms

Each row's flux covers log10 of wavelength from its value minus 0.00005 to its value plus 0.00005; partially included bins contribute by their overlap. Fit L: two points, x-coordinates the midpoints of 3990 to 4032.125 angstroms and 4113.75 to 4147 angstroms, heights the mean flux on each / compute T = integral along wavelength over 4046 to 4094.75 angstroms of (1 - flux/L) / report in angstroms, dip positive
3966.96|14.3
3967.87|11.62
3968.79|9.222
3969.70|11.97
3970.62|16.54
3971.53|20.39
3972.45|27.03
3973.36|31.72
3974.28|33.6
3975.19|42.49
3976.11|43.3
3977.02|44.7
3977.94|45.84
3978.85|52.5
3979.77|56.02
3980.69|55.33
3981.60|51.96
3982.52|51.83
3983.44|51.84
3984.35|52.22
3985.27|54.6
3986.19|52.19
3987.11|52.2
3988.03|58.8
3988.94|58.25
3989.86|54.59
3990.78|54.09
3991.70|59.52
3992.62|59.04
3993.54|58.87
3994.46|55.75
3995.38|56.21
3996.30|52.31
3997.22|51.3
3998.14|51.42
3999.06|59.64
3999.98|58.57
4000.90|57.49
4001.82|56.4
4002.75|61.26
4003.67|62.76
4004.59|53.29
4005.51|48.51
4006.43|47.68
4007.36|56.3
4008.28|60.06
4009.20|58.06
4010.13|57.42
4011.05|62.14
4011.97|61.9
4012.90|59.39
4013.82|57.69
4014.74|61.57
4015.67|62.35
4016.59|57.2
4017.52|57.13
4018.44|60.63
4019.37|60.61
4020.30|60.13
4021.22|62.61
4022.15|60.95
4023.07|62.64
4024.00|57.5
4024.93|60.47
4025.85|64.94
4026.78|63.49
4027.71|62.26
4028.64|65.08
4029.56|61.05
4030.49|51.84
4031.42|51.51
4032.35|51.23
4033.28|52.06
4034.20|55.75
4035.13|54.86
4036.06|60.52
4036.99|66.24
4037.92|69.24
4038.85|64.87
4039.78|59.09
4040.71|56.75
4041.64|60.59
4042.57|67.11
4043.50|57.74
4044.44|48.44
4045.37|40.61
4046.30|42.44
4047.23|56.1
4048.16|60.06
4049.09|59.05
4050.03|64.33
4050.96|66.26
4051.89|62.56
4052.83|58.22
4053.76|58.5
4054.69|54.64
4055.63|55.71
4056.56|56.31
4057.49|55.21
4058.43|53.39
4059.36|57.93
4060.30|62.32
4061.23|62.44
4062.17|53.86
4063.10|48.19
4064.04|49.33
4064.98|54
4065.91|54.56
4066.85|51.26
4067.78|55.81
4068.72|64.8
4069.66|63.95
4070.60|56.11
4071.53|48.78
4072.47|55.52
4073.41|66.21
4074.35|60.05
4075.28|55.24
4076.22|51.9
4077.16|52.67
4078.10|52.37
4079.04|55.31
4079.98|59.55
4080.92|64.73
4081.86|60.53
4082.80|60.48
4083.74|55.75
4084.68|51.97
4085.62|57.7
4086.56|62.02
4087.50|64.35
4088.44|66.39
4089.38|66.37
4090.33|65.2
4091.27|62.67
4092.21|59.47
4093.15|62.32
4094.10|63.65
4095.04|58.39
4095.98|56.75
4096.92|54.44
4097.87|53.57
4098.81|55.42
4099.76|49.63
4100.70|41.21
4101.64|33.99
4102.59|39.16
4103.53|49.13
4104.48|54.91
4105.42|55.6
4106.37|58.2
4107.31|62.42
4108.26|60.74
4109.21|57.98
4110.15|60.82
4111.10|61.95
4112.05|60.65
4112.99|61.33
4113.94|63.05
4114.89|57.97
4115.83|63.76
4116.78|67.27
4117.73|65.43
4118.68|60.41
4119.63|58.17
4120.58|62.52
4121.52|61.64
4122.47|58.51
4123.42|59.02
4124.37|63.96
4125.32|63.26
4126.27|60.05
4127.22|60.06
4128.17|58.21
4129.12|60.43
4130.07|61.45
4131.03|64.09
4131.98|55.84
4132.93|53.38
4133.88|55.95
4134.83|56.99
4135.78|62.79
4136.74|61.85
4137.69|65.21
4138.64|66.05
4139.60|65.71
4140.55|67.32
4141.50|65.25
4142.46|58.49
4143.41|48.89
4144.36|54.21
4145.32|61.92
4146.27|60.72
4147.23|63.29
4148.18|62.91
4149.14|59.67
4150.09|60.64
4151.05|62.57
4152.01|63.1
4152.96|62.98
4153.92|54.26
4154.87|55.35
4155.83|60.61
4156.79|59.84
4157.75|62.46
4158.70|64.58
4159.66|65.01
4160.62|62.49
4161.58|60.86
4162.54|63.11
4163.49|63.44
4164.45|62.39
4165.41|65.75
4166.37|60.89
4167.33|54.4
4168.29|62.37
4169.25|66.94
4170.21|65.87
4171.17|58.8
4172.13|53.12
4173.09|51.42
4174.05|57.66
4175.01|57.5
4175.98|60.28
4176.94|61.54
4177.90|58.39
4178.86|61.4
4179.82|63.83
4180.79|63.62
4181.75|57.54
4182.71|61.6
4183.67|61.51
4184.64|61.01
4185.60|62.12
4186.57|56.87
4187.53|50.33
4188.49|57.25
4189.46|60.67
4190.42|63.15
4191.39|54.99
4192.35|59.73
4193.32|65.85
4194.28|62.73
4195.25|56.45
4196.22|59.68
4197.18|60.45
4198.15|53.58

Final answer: 1.1 angstroms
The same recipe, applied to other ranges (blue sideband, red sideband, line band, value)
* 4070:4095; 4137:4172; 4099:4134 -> 1.39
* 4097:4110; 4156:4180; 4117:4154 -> -2.90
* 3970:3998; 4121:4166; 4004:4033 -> -4.27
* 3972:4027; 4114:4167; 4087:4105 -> 1.08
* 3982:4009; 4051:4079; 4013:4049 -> -1.70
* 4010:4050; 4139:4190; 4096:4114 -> 1.64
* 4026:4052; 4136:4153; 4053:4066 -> 0.75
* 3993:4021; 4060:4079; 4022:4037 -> -0.46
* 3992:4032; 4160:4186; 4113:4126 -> -0.42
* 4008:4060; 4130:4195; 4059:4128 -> 1.87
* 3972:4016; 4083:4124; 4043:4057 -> -0.03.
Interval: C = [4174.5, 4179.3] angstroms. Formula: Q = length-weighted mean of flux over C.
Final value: 59.8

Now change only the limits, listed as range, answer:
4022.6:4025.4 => 60.4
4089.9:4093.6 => 62.5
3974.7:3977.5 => 43.4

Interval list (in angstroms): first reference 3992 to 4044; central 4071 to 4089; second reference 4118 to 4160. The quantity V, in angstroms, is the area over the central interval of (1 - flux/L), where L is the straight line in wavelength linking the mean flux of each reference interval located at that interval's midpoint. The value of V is 0.5 angstroms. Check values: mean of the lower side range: 58.6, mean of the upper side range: 60.7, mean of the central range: 58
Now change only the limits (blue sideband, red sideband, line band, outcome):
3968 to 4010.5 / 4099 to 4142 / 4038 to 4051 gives -1.05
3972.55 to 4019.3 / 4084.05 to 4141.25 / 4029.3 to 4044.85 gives -0.60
